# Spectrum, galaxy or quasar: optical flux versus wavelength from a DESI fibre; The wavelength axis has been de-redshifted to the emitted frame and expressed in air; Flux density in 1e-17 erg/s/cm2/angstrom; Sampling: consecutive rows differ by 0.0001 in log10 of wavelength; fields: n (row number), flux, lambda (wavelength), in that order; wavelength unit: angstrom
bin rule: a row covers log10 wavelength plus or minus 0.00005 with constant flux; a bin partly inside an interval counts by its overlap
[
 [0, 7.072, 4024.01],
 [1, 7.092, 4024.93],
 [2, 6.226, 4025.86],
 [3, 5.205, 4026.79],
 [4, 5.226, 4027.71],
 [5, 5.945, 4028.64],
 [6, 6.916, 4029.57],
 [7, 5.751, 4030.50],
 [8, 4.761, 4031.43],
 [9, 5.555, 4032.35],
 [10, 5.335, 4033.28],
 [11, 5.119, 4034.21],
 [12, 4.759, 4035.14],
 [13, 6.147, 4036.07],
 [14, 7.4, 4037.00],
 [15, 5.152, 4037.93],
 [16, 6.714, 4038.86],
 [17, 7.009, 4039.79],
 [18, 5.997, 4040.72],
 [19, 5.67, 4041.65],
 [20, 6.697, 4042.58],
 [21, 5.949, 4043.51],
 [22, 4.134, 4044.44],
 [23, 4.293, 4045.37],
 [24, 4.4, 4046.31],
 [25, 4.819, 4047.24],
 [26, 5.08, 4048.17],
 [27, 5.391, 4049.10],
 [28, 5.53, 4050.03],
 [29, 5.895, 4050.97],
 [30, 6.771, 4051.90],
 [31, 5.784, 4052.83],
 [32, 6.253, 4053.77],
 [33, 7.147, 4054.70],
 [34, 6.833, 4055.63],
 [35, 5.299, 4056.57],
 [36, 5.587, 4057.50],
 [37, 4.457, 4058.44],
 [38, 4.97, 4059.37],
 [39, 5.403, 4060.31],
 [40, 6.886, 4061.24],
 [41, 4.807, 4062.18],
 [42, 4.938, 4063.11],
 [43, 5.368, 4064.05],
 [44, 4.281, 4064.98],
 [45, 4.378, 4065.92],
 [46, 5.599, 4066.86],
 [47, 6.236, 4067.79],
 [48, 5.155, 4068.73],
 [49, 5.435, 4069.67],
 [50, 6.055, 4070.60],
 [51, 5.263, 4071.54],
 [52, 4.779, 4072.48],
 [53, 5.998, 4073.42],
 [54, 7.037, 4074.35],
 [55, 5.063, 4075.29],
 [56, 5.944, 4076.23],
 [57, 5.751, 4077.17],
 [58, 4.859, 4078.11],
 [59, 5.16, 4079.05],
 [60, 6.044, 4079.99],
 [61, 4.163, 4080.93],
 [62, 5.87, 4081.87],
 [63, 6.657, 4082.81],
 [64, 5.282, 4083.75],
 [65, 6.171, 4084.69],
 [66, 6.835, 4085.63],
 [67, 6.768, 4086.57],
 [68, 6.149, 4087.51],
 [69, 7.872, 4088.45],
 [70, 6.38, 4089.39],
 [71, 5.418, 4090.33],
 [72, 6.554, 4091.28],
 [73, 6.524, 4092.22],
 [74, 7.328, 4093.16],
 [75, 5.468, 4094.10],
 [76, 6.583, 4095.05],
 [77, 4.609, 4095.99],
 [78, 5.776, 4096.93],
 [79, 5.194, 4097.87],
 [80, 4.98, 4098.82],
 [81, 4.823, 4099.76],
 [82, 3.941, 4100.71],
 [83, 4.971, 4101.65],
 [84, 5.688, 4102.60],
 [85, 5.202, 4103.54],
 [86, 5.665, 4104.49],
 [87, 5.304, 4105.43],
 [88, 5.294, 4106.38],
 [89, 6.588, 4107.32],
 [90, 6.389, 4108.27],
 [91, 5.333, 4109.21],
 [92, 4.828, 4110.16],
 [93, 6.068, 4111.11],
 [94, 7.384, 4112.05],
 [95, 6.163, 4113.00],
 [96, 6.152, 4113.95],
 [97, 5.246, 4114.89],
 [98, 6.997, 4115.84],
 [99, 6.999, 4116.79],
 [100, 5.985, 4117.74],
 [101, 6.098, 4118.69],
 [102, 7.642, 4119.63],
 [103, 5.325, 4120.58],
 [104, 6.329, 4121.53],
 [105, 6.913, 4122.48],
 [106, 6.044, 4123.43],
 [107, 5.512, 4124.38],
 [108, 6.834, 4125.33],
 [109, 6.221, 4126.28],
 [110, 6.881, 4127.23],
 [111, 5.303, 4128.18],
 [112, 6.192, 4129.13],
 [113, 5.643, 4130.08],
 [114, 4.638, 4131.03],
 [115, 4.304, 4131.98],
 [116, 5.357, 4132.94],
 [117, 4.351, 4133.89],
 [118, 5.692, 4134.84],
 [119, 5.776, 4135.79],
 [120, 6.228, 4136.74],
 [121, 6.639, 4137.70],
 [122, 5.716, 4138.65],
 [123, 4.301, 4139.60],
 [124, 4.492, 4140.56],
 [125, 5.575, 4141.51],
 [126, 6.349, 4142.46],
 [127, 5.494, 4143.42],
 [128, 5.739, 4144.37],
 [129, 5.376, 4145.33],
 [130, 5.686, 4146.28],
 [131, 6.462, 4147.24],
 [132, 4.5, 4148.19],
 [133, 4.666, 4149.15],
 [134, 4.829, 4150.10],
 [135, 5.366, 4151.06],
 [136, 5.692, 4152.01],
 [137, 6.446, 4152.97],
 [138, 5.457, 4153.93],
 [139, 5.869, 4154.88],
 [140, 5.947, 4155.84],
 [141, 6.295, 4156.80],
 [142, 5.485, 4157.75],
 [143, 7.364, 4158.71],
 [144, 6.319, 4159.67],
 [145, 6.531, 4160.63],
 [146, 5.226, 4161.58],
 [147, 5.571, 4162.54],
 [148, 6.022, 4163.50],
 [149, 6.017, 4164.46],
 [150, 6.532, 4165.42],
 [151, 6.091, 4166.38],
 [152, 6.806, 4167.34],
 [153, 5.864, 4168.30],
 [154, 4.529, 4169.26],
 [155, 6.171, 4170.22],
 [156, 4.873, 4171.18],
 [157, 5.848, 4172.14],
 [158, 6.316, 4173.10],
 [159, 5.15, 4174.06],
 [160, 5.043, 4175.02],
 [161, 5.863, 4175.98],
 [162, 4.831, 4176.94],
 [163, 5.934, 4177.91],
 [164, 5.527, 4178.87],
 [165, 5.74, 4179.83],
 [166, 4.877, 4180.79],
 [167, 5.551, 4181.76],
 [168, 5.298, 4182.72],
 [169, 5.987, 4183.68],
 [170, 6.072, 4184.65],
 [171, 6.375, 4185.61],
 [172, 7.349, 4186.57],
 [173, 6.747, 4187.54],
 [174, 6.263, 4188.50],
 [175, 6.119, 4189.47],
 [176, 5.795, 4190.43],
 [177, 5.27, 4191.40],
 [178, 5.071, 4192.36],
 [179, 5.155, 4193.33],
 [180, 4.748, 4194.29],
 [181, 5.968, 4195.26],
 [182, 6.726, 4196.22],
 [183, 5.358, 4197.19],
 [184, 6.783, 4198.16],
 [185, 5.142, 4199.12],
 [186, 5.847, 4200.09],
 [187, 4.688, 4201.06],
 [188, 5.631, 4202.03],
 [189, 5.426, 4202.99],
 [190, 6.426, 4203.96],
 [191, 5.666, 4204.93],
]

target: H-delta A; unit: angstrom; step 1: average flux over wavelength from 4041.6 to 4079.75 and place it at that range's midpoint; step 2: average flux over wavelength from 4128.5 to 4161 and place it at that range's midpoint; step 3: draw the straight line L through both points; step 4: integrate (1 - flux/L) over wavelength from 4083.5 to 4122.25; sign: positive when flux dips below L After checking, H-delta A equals -2.9 angstrom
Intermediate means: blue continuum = 5.5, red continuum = 5.61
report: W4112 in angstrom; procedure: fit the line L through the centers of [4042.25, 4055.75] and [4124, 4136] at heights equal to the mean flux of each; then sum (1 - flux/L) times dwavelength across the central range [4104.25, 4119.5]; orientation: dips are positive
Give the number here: -1.3 angstrom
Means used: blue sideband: 5.63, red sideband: 5.59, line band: 6.08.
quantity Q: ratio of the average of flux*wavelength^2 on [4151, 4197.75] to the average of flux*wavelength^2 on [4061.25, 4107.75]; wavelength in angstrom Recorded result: 1.1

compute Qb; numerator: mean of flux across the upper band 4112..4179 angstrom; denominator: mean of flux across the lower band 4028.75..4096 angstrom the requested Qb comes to 1.0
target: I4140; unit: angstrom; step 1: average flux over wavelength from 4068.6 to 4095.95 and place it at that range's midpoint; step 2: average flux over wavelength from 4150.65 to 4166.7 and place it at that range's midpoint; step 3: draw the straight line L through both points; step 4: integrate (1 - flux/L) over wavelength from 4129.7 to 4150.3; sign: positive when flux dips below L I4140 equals 2.2 angstrom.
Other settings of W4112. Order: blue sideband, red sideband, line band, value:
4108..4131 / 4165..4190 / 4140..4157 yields 1.3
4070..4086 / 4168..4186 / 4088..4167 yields -2.7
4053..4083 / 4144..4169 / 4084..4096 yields -1.7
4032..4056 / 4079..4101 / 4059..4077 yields 1.1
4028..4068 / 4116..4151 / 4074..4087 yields -0.4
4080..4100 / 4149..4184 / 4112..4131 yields -1.1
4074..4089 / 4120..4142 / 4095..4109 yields 1.2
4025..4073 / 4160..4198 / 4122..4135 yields 0.0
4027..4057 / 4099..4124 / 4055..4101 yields 1.2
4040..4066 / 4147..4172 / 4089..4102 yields 0.0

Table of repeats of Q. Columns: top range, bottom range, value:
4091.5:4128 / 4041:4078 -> 1.10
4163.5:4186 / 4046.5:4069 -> 1.09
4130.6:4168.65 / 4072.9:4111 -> 1.01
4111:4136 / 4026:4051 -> 1.12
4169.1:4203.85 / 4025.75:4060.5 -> 1.08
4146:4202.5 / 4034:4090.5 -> 1.07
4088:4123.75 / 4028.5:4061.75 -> 1.07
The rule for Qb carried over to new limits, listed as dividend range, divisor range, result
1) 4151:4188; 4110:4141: 1.00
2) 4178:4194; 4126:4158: 1.05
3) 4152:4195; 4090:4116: 1.02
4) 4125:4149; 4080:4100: 0.93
